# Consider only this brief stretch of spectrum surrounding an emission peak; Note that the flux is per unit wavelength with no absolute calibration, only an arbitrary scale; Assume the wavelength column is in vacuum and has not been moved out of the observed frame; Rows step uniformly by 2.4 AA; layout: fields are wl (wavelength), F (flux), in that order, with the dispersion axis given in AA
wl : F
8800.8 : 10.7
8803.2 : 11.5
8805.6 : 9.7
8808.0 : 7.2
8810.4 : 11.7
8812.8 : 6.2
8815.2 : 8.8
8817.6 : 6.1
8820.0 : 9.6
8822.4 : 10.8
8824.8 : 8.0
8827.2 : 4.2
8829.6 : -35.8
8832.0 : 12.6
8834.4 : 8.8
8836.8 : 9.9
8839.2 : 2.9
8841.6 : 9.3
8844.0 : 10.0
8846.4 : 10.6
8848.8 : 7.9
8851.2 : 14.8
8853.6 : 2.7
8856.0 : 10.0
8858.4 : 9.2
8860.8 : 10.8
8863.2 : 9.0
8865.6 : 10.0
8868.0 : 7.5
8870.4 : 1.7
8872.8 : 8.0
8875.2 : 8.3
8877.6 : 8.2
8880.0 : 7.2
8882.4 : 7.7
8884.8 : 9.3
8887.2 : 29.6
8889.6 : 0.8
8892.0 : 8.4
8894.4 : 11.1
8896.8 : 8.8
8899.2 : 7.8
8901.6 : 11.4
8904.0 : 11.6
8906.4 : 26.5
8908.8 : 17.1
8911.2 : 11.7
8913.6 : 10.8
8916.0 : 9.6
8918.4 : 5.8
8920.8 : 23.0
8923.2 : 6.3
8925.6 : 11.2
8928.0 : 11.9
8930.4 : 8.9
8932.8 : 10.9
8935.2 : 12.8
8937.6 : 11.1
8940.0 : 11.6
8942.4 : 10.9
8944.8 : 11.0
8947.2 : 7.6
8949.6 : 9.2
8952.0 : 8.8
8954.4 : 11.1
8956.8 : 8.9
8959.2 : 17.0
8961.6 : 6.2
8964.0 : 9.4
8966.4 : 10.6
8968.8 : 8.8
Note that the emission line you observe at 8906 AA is [S II]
